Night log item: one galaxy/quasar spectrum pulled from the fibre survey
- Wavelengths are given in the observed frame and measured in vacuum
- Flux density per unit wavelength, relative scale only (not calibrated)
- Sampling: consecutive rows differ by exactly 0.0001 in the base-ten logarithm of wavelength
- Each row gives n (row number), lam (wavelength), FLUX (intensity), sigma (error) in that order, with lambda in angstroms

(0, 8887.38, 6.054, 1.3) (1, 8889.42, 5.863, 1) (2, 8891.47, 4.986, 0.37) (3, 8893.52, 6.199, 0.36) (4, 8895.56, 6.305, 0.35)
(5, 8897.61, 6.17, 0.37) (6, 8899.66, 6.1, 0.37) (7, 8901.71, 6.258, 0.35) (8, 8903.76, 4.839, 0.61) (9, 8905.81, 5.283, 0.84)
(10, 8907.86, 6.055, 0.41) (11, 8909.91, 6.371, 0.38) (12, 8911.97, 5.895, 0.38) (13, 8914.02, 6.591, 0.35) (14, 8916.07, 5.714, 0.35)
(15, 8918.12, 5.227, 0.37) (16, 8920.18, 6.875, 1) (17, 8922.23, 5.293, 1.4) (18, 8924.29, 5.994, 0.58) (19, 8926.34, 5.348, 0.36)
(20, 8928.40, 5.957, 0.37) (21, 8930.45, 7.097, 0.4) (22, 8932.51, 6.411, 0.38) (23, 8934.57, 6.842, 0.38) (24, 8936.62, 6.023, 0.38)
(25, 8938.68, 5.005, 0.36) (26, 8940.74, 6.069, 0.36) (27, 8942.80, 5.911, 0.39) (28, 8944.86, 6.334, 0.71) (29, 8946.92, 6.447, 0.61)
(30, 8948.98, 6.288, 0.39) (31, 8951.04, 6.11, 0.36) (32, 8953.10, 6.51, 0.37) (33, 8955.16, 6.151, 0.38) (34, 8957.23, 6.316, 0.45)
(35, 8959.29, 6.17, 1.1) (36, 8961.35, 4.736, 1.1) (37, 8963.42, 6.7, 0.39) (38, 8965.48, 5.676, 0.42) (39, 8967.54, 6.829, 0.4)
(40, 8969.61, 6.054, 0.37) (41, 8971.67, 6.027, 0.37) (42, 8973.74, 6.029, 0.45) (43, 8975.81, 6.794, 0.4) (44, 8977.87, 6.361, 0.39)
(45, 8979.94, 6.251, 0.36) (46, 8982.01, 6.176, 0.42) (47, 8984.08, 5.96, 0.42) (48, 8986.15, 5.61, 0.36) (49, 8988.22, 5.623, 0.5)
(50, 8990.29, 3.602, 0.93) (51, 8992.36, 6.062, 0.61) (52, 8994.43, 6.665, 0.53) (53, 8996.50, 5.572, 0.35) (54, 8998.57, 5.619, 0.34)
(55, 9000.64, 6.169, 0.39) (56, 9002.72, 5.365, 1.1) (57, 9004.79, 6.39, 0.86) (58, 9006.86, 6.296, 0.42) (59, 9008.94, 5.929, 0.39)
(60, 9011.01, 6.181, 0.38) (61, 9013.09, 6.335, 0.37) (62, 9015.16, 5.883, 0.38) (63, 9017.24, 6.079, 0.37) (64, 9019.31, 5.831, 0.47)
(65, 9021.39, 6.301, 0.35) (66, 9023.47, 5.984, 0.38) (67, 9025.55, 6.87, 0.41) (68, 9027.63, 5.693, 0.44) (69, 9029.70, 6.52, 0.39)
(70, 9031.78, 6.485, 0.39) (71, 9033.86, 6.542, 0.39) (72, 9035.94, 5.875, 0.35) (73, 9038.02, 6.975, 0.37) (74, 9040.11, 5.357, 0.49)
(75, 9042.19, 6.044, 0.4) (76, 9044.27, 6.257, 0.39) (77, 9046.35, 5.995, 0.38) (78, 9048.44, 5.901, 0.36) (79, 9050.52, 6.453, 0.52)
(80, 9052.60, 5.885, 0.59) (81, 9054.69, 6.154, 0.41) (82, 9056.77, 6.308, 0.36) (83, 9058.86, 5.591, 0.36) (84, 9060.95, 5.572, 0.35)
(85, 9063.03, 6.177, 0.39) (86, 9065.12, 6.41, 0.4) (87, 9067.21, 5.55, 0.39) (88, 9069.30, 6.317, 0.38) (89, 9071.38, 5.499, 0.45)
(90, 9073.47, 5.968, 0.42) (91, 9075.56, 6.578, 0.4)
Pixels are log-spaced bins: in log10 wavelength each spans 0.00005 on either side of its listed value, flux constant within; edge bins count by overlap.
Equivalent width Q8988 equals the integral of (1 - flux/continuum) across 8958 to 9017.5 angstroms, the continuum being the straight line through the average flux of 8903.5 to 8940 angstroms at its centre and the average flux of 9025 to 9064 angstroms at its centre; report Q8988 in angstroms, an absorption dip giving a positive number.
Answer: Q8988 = 0.79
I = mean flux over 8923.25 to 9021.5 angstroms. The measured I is 6.04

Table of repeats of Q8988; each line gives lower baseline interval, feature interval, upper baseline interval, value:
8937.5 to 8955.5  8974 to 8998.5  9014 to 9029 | 0.9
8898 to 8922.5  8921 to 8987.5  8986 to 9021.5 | -2.6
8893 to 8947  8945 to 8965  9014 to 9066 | -0.4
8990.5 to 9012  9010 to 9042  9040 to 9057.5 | -1.0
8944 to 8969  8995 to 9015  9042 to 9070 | 0.4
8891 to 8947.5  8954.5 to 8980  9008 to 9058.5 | -0.4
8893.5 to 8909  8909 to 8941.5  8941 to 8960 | 0.1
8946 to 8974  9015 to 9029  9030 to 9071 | 0.0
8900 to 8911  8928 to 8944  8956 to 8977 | -0.6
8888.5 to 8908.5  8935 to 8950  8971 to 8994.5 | -0.5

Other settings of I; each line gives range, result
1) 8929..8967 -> 6.16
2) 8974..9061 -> 6.04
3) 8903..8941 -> 5.95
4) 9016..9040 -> 6.25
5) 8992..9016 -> 6.04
